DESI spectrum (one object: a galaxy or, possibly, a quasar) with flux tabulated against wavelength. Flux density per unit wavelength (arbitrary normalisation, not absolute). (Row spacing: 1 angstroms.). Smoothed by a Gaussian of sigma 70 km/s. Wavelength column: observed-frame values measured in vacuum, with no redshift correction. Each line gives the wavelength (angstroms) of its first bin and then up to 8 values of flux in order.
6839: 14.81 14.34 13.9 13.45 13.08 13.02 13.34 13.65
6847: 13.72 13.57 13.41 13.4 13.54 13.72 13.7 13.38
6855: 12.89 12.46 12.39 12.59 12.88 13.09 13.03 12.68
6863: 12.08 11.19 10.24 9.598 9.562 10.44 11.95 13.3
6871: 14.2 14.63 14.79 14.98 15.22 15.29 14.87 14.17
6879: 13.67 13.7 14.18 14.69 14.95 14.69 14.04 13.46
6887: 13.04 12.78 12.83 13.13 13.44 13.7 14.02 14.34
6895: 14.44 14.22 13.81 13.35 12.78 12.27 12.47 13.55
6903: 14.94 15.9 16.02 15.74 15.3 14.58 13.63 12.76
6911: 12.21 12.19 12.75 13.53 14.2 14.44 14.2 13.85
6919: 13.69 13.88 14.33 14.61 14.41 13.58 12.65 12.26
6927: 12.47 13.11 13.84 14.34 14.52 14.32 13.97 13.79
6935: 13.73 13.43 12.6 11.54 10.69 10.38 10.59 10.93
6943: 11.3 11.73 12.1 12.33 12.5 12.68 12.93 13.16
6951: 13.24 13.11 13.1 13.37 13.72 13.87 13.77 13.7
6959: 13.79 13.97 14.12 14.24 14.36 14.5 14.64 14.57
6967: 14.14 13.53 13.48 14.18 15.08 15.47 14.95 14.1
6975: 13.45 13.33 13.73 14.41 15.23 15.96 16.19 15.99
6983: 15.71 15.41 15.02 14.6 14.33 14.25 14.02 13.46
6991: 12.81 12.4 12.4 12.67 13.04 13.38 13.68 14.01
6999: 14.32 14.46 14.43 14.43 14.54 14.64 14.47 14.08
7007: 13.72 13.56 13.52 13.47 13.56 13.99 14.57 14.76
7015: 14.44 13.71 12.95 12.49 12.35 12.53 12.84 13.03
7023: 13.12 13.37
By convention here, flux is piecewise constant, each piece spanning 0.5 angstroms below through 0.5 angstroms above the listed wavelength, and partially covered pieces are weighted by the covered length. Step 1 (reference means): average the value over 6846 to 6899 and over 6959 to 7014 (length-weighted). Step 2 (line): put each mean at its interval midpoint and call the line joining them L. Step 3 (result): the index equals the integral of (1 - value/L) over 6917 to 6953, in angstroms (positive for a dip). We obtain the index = 2.2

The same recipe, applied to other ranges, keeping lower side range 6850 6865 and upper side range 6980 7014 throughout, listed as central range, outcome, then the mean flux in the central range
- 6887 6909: -1.32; 14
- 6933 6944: 1.27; 12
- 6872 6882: -1.23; 14.6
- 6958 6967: -0.29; 14.2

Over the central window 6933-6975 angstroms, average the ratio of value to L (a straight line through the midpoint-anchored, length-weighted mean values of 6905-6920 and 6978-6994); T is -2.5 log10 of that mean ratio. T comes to 0.07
